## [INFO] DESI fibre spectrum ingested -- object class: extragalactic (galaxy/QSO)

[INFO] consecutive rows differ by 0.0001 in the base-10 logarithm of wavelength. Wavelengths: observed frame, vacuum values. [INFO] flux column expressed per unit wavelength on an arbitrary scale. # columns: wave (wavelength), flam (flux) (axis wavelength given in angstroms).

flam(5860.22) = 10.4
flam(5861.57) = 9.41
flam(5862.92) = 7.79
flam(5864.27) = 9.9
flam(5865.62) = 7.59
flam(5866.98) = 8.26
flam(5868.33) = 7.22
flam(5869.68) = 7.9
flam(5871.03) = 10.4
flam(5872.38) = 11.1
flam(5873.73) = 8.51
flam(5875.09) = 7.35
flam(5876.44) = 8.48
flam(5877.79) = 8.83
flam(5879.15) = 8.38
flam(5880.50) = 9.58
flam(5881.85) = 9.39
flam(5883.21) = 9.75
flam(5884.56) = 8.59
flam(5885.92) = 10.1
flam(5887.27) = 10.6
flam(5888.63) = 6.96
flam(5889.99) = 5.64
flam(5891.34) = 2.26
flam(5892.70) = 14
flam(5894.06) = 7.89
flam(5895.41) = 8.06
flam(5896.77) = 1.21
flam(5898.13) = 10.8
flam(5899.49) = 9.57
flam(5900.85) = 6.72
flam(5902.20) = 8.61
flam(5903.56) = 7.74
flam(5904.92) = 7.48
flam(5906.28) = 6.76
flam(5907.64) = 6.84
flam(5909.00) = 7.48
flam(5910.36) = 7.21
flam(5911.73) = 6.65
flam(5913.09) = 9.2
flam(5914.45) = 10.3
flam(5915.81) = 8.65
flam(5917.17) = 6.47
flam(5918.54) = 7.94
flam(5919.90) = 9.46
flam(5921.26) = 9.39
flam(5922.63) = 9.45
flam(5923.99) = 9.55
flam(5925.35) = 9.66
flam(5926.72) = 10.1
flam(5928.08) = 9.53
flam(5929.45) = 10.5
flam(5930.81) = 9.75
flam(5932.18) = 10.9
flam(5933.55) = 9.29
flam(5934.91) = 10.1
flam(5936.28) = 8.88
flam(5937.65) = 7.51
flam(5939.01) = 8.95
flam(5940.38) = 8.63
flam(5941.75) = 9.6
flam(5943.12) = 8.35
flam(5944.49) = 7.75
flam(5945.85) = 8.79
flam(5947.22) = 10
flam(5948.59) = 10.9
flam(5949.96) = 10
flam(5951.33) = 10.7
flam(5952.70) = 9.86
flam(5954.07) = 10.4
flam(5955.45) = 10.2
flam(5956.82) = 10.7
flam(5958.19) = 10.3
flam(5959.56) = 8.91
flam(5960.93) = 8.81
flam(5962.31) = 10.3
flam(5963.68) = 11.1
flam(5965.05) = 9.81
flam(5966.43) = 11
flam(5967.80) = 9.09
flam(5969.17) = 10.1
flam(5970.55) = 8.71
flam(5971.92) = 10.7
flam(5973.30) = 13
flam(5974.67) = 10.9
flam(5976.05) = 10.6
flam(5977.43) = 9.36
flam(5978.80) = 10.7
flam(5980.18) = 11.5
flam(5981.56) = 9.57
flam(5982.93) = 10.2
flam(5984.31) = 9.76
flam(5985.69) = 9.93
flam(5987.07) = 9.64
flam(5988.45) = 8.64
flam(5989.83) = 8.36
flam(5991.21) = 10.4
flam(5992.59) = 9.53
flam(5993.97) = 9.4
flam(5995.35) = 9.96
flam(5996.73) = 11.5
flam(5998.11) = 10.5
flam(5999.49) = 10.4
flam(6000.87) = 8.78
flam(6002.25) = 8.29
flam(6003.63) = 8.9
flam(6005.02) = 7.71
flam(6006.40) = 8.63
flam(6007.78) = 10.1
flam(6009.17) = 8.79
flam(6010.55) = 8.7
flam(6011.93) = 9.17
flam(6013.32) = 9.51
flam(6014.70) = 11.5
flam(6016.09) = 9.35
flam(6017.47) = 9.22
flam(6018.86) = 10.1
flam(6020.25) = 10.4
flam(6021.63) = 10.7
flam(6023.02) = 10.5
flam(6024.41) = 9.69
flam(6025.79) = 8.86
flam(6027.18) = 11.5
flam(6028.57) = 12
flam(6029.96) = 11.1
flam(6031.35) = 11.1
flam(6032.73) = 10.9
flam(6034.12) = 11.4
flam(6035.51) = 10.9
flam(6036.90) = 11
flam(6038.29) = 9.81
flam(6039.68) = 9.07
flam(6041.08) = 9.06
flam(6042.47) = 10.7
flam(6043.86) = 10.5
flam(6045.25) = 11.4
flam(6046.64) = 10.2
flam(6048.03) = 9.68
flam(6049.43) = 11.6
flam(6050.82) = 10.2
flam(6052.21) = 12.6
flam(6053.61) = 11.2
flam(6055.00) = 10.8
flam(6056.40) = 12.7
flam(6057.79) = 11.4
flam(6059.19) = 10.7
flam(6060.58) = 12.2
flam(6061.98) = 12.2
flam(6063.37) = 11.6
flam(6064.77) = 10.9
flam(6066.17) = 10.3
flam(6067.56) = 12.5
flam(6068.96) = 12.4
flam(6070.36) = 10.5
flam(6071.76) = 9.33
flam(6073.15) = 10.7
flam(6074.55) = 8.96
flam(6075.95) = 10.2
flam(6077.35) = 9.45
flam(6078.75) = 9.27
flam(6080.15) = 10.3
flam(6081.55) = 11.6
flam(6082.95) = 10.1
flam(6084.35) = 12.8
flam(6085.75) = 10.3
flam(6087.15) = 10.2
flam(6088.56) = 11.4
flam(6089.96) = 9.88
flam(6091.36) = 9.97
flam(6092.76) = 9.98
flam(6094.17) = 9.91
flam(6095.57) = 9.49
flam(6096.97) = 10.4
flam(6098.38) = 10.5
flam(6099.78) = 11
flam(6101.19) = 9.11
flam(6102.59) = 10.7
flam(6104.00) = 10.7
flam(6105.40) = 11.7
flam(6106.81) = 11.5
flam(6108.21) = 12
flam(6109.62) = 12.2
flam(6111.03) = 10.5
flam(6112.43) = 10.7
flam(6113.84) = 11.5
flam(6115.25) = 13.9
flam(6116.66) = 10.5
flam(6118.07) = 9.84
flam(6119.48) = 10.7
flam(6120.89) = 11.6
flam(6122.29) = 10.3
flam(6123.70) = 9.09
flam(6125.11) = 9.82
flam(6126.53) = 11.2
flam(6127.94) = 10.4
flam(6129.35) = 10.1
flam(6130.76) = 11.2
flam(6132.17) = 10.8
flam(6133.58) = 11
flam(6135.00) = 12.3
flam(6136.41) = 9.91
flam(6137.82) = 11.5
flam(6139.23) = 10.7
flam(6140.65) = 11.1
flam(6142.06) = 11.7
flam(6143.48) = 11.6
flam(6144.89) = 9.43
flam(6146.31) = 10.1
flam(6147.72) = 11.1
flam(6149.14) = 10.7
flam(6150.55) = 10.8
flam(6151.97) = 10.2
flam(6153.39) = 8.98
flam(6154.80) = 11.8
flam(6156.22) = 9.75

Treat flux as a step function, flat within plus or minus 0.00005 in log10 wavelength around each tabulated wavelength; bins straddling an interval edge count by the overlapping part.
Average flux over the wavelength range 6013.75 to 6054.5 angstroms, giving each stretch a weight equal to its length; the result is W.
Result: 10.6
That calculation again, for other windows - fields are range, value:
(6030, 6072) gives 11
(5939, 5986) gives 9.99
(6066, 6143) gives 10.7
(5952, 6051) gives 10.1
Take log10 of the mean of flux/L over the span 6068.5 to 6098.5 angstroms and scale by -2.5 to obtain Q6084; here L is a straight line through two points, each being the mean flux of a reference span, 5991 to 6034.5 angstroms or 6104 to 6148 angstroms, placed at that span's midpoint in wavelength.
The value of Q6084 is 0.03 mag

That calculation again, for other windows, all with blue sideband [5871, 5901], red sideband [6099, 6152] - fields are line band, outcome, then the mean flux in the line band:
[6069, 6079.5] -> 0.04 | 9.94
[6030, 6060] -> -0.08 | 10.8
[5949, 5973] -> -0.10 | 10.1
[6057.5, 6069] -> -0.13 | 11.5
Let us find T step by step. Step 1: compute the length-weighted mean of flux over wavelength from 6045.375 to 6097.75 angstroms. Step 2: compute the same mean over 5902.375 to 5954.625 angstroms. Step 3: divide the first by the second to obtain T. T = 1.2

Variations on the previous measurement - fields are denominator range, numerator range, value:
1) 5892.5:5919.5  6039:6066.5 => 1.39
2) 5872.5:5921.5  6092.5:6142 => 1.33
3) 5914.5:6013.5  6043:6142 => 1.12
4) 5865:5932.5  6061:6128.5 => 1.26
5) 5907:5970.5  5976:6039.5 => 1.07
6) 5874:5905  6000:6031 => 1.19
